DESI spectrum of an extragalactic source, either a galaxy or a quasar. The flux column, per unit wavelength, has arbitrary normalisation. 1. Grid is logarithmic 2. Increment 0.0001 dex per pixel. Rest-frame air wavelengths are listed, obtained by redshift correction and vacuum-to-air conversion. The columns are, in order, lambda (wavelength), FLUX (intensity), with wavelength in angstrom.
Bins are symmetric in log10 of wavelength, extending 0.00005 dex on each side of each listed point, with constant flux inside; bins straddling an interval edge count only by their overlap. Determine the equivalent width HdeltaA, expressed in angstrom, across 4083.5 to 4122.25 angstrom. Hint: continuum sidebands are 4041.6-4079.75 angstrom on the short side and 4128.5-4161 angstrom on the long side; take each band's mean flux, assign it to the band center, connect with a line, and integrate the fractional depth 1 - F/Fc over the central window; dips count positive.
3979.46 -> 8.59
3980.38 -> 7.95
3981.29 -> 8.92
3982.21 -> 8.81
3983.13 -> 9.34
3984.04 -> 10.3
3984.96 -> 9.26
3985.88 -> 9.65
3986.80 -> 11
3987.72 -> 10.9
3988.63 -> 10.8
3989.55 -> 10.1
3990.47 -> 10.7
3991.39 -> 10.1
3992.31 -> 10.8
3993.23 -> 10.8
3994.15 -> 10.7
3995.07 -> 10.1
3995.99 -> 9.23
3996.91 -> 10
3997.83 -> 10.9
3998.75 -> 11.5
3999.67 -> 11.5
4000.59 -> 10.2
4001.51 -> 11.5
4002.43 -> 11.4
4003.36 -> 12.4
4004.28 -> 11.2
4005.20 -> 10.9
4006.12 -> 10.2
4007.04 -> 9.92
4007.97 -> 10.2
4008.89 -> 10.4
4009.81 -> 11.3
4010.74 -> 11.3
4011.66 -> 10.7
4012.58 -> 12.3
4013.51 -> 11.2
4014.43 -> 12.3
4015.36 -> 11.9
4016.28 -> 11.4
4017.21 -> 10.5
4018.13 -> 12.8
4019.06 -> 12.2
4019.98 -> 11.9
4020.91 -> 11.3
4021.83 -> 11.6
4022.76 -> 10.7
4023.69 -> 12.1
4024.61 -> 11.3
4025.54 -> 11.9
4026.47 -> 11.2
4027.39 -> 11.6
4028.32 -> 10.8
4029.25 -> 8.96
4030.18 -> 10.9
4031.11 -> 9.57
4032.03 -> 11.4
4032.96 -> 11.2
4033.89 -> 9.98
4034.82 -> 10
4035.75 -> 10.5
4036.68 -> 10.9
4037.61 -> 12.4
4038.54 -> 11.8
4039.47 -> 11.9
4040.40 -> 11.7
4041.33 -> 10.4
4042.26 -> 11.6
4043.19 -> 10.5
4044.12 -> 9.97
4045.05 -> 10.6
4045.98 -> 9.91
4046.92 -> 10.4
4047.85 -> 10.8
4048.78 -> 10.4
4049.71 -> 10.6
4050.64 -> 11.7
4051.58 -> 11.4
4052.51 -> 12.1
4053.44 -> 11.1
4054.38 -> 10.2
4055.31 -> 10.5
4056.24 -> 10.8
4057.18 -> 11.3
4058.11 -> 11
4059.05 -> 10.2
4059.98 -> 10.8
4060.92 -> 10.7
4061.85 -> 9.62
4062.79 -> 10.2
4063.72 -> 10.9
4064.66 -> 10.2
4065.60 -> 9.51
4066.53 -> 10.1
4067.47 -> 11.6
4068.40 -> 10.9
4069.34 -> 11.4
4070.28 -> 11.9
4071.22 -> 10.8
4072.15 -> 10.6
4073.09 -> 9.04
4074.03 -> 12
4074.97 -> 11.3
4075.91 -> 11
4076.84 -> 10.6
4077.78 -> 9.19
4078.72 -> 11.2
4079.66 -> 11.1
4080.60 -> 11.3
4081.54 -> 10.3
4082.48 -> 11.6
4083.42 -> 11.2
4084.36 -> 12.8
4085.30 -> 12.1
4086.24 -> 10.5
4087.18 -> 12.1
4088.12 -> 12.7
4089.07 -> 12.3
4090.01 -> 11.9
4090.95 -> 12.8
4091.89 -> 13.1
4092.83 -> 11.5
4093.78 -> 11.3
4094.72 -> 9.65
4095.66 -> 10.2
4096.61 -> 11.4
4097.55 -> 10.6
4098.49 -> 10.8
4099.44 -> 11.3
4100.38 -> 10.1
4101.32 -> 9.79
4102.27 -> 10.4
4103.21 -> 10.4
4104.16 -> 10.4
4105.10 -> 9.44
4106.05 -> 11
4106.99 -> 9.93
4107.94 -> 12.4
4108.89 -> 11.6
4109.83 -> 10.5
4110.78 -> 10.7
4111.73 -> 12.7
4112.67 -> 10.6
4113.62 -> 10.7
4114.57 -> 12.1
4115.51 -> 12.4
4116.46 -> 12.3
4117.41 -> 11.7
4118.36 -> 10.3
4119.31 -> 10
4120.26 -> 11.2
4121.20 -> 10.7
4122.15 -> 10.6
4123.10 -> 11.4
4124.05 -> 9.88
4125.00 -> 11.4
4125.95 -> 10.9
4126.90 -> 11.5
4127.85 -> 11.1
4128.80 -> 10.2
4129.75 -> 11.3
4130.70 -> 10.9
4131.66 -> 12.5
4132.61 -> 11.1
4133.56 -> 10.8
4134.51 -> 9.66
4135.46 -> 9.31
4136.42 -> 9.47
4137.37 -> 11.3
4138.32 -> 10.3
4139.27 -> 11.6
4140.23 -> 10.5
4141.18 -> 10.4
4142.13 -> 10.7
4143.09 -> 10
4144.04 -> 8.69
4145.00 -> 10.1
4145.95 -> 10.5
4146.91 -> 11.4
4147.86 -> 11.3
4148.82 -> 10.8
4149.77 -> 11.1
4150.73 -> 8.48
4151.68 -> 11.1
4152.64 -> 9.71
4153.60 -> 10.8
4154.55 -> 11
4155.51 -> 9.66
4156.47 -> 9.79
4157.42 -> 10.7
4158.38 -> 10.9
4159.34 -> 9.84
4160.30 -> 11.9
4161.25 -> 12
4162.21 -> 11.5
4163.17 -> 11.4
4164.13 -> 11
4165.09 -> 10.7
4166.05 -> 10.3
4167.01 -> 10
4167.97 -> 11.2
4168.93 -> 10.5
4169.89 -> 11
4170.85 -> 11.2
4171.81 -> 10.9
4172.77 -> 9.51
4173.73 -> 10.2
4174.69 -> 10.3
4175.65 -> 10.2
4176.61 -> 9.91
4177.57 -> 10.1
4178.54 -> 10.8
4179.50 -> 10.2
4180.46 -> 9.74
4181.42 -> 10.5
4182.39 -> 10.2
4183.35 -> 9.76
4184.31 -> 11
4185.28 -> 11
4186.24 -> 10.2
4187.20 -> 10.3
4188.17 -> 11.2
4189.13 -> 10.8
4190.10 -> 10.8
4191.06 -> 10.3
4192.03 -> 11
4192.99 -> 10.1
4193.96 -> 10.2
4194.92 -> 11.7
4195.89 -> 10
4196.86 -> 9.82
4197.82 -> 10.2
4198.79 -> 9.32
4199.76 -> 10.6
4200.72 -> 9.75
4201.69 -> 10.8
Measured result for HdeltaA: -2.1 angstrom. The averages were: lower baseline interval 10.7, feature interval 11.2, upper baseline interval 10.5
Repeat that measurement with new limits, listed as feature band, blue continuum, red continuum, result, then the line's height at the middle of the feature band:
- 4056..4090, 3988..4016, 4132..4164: -0.81 angstrom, 10.7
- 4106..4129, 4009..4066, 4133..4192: -0.95 angstrom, 10.7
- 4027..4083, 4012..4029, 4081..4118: 3.20 angstrom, 11.4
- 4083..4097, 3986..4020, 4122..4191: -1.23 angstrom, 10.8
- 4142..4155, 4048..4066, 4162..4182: 0.19 angstrom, 10.6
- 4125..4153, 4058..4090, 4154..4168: 0.61 angstrom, 10.8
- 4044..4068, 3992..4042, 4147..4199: 0.64 angstrom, 10.9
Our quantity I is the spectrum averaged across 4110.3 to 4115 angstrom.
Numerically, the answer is 11.3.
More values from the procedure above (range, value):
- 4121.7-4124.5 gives 10.6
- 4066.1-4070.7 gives 11.2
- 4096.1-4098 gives 11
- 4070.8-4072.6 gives 10.7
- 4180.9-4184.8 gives 10.3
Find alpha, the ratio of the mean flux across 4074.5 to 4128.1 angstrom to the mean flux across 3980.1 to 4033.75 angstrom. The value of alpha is 1.03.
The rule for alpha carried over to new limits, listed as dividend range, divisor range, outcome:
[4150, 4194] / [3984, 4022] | 0.96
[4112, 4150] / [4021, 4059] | 0.99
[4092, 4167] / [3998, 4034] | 0.96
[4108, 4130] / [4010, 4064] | 1.01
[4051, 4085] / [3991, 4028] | 0.97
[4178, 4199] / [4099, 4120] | 0.95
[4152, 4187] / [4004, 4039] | 0.95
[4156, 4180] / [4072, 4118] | 0.95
